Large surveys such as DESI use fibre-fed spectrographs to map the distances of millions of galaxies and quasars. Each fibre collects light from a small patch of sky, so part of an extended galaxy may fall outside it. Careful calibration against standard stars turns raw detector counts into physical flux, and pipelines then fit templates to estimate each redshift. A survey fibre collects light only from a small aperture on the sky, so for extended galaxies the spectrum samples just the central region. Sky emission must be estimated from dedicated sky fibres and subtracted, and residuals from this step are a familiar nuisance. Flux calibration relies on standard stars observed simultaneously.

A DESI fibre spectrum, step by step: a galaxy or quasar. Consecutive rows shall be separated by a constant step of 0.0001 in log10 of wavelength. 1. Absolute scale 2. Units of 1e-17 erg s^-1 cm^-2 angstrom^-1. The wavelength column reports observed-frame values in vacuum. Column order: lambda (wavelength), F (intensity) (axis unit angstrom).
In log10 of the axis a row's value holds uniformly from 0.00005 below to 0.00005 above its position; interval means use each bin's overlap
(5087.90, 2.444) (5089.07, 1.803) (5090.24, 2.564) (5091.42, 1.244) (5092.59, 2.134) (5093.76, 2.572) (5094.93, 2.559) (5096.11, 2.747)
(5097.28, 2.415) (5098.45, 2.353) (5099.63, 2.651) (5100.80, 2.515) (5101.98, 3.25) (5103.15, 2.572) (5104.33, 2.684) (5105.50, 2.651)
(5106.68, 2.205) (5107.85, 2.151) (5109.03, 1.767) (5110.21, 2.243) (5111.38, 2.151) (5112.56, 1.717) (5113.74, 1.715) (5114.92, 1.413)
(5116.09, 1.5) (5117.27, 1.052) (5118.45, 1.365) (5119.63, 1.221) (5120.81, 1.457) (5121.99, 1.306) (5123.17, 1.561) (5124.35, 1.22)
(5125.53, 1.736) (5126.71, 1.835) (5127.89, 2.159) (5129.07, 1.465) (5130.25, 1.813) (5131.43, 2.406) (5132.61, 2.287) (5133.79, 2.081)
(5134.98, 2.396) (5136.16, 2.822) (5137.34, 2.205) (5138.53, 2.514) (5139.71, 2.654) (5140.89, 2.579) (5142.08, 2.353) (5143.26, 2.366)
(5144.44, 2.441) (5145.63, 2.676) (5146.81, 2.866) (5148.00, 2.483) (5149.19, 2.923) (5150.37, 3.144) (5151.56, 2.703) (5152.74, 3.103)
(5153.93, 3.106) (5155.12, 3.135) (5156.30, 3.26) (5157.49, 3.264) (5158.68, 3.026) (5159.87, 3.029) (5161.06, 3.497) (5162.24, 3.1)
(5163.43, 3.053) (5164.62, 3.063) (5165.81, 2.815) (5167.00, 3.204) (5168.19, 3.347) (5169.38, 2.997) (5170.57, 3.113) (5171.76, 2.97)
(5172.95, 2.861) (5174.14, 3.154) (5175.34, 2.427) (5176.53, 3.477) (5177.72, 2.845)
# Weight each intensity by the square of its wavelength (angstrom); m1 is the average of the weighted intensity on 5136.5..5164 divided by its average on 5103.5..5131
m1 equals 1.6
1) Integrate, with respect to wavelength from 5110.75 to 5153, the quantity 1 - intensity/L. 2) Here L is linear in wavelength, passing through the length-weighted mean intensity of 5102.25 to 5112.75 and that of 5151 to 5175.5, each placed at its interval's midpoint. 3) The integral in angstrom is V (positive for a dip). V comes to 9.0 angstrom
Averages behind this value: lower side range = 2.29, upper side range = 3.07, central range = 2.1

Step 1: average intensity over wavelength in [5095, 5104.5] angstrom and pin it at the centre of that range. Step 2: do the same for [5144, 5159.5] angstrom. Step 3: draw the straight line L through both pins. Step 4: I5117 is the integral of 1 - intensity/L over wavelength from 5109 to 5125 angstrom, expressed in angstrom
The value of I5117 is 6.98 angstrom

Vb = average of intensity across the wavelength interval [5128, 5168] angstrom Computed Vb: 2.72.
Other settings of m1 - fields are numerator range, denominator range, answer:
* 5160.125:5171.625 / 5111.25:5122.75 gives 2.18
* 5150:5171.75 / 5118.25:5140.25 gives 1.63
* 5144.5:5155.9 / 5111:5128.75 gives 1.88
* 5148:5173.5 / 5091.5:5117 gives 1.40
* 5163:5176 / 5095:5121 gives 1.46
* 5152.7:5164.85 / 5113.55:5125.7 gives 2.30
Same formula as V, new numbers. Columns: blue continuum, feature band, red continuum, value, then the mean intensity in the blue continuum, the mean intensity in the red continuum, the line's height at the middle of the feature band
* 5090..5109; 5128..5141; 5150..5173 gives 2.46 angstrom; 2.43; 3.09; 2.81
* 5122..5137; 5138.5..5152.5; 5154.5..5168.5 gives -0.58 angstrom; 1.96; 3.15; 2.55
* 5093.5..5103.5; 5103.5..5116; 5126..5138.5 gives 2.14 angstrom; 2.63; 2.16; 2.47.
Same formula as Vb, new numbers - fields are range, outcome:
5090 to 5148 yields 2.14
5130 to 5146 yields 2.41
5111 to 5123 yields 1.48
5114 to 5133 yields 1.61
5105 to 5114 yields 2.08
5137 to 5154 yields 2.67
